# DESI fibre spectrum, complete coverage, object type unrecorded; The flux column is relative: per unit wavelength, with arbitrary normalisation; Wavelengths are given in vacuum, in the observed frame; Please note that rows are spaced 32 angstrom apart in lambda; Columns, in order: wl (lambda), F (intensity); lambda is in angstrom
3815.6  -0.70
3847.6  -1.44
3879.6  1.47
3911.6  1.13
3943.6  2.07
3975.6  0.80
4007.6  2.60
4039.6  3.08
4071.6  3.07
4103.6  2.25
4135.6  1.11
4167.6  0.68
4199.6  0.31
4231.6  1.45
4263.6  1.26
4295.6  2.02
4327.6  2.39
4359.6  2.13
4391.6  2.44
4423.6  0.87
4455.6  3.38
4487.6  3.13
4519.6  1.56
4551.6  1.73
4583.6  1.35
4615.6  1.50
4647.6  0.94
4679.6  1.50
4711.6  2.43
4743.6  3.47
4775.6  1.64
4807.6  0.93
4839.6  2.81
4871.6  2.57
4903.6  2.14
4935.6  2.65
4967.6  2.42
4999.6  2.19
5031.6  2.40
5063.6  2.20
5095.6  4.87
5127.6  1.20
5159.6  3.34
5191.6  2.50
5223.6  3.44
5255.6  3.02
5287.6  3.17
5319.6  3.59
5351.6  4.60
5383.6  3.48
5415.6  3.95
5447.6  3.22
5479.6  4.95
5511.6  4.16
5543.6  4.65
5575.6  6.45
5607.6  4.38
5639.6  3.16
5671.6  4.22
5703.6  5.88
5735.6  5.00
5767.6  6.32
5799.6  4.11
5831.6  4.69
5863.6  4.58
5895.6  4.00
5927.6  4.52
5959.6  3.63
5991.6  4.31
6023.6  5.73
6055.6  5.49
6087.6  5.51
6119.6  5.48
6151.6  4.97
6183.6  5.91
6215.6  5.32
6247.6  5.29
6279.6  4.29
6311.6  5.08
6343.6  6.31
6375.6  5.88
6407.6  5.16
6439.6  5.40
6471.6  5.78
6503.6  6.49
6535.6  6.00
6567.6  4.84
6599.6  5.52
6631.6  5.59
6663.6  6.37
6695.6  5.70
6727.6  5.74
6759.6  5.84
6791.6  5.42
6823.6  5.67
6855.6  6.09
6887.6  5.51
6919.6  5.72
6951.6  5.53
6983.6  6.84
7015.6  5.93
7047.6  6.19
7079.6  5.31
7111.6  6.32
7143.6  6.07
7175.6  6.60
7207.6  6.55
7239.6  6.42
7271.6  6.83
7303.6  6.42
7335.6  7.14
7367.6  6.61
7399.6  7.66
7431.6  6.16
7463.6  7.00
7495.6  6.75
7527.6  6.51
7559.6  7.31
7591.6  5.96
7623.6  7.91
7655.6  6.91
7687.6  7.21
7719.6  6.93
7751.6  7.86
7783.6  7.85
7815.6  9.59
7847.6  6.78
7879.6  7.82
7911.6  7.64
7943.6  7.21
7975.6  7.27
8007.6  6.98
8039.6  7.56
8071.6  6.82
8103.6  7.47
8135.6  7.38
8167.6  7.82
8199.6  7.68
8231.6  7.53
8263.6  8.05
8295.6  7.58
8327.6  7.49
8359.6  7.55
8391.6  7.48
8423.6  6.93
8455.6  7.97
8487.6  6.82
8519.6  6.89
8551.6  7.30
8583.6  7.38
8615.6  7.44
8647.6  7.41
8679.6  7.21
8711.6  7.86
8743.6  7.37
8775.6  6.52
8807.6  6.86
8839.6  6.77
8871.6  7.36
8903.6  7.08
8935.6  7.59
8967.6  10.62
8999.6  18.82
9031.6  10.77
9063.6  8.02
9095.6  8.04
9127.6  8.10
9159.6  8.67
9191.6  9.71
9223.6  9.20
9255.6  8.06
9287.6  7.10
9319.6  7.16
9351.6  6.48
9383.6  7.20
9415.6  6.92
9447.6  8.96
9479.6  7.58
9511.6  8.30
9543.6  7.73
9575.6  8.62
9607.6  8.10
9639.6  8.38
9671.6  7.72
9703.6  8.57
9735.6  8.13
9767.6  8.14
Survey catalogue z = 0.37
